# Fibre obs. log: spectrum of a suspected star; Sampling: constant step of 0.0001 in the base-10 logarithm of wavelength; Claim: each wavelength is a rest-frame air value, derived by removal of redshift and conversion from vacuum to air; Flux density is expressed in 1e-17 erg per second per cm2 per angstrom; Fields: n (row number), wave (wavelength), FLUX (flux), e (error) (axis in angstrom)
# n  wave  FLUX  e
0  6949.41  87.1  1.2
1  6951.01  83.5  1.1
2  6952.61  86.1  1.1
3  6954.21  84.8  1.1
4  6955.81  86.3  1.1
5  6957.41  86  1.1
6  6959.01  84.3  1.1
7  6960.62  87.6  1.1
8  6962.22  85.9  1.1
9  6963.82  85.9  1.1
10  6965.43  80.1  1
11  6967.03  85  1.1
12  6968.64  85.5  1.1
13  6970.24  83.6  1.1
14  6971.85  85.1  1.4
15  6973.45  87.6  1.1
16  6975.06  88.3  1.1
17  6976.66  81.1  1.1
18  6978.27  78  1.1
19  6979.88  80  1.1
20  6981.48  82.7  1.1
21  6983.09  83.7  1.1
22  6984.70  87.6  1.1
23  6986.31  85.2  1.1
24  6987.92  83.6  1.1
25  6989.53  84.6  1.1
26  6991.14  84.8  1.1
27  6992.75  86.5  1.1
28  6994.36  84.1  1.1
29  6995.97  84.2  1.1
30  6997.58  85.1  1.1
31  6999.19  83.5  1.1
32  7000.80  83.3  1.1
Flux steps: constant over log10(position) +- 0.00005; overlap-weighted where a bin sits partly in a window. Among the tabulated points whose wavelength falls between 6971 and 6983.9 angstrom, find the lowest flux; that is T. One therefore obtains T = 78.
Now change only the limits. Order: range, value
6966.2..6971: 83.6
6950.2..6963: 83.5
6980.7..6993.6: 82.7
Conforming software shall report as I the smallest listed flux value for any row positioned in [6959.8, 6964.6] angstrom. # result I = 85.9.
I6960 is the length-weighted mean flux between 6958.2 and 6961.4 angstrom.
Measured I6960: 85.8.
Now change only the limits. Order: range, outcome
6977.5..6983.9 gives 81.1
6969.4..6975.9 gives 86.2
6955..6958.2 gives 86.2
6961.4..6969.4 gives 84.5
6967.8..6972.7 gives 84.8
